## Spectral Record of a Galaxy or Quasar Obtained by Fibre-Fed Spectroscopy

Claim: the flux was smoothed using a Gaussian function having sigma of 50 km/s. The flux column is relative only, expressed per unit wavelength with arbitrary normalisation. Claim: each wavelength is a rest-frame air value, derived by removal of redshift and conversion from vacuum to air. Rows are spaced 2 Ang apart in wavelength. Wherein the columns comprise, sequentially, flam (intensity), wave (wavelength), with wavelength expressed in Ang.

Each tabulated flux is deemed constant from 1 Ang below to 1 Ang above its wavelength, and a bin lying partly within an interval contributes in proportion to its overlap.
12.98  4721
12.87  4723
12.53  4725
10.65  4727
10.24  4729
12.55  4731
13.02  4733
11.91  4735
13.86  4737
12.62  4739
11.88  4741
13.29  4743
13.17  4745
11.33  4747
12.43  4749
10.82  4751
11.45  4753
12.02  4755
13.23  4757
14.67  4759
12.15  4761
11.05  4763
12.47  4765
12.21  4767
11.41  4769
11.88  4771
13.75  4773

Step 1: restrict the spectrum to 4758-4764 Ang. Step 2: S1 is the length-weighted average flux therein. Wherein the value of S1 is 12.6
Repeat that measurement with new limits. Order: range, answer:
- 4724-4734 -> 11.8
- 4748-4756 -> 11.7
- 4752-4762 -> 12.7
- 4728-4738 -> 12.3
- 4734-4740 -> 12.8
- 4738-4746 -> 12.7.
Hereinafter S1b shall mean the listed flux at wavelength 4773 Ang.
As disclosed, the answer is 13.75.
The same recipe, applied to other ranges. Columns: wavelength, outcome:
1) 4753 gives 11.45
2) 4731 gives 12.55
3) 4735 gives 11.91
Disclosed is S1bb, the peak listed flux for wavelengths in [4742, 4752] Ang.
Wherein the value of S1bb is 13.29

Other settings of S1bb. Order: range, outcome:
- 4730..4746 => 13.86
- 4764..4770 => 12.47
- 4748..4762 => 14.67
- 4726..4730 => 10.65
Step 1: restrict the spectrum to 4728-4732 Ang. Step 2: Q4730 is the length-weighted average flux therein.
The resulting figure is 11.4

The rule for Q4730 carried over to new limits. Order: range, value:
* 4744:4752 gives 11.9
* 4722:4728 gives 12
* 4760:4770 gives 11.9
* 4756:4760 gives 13.9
